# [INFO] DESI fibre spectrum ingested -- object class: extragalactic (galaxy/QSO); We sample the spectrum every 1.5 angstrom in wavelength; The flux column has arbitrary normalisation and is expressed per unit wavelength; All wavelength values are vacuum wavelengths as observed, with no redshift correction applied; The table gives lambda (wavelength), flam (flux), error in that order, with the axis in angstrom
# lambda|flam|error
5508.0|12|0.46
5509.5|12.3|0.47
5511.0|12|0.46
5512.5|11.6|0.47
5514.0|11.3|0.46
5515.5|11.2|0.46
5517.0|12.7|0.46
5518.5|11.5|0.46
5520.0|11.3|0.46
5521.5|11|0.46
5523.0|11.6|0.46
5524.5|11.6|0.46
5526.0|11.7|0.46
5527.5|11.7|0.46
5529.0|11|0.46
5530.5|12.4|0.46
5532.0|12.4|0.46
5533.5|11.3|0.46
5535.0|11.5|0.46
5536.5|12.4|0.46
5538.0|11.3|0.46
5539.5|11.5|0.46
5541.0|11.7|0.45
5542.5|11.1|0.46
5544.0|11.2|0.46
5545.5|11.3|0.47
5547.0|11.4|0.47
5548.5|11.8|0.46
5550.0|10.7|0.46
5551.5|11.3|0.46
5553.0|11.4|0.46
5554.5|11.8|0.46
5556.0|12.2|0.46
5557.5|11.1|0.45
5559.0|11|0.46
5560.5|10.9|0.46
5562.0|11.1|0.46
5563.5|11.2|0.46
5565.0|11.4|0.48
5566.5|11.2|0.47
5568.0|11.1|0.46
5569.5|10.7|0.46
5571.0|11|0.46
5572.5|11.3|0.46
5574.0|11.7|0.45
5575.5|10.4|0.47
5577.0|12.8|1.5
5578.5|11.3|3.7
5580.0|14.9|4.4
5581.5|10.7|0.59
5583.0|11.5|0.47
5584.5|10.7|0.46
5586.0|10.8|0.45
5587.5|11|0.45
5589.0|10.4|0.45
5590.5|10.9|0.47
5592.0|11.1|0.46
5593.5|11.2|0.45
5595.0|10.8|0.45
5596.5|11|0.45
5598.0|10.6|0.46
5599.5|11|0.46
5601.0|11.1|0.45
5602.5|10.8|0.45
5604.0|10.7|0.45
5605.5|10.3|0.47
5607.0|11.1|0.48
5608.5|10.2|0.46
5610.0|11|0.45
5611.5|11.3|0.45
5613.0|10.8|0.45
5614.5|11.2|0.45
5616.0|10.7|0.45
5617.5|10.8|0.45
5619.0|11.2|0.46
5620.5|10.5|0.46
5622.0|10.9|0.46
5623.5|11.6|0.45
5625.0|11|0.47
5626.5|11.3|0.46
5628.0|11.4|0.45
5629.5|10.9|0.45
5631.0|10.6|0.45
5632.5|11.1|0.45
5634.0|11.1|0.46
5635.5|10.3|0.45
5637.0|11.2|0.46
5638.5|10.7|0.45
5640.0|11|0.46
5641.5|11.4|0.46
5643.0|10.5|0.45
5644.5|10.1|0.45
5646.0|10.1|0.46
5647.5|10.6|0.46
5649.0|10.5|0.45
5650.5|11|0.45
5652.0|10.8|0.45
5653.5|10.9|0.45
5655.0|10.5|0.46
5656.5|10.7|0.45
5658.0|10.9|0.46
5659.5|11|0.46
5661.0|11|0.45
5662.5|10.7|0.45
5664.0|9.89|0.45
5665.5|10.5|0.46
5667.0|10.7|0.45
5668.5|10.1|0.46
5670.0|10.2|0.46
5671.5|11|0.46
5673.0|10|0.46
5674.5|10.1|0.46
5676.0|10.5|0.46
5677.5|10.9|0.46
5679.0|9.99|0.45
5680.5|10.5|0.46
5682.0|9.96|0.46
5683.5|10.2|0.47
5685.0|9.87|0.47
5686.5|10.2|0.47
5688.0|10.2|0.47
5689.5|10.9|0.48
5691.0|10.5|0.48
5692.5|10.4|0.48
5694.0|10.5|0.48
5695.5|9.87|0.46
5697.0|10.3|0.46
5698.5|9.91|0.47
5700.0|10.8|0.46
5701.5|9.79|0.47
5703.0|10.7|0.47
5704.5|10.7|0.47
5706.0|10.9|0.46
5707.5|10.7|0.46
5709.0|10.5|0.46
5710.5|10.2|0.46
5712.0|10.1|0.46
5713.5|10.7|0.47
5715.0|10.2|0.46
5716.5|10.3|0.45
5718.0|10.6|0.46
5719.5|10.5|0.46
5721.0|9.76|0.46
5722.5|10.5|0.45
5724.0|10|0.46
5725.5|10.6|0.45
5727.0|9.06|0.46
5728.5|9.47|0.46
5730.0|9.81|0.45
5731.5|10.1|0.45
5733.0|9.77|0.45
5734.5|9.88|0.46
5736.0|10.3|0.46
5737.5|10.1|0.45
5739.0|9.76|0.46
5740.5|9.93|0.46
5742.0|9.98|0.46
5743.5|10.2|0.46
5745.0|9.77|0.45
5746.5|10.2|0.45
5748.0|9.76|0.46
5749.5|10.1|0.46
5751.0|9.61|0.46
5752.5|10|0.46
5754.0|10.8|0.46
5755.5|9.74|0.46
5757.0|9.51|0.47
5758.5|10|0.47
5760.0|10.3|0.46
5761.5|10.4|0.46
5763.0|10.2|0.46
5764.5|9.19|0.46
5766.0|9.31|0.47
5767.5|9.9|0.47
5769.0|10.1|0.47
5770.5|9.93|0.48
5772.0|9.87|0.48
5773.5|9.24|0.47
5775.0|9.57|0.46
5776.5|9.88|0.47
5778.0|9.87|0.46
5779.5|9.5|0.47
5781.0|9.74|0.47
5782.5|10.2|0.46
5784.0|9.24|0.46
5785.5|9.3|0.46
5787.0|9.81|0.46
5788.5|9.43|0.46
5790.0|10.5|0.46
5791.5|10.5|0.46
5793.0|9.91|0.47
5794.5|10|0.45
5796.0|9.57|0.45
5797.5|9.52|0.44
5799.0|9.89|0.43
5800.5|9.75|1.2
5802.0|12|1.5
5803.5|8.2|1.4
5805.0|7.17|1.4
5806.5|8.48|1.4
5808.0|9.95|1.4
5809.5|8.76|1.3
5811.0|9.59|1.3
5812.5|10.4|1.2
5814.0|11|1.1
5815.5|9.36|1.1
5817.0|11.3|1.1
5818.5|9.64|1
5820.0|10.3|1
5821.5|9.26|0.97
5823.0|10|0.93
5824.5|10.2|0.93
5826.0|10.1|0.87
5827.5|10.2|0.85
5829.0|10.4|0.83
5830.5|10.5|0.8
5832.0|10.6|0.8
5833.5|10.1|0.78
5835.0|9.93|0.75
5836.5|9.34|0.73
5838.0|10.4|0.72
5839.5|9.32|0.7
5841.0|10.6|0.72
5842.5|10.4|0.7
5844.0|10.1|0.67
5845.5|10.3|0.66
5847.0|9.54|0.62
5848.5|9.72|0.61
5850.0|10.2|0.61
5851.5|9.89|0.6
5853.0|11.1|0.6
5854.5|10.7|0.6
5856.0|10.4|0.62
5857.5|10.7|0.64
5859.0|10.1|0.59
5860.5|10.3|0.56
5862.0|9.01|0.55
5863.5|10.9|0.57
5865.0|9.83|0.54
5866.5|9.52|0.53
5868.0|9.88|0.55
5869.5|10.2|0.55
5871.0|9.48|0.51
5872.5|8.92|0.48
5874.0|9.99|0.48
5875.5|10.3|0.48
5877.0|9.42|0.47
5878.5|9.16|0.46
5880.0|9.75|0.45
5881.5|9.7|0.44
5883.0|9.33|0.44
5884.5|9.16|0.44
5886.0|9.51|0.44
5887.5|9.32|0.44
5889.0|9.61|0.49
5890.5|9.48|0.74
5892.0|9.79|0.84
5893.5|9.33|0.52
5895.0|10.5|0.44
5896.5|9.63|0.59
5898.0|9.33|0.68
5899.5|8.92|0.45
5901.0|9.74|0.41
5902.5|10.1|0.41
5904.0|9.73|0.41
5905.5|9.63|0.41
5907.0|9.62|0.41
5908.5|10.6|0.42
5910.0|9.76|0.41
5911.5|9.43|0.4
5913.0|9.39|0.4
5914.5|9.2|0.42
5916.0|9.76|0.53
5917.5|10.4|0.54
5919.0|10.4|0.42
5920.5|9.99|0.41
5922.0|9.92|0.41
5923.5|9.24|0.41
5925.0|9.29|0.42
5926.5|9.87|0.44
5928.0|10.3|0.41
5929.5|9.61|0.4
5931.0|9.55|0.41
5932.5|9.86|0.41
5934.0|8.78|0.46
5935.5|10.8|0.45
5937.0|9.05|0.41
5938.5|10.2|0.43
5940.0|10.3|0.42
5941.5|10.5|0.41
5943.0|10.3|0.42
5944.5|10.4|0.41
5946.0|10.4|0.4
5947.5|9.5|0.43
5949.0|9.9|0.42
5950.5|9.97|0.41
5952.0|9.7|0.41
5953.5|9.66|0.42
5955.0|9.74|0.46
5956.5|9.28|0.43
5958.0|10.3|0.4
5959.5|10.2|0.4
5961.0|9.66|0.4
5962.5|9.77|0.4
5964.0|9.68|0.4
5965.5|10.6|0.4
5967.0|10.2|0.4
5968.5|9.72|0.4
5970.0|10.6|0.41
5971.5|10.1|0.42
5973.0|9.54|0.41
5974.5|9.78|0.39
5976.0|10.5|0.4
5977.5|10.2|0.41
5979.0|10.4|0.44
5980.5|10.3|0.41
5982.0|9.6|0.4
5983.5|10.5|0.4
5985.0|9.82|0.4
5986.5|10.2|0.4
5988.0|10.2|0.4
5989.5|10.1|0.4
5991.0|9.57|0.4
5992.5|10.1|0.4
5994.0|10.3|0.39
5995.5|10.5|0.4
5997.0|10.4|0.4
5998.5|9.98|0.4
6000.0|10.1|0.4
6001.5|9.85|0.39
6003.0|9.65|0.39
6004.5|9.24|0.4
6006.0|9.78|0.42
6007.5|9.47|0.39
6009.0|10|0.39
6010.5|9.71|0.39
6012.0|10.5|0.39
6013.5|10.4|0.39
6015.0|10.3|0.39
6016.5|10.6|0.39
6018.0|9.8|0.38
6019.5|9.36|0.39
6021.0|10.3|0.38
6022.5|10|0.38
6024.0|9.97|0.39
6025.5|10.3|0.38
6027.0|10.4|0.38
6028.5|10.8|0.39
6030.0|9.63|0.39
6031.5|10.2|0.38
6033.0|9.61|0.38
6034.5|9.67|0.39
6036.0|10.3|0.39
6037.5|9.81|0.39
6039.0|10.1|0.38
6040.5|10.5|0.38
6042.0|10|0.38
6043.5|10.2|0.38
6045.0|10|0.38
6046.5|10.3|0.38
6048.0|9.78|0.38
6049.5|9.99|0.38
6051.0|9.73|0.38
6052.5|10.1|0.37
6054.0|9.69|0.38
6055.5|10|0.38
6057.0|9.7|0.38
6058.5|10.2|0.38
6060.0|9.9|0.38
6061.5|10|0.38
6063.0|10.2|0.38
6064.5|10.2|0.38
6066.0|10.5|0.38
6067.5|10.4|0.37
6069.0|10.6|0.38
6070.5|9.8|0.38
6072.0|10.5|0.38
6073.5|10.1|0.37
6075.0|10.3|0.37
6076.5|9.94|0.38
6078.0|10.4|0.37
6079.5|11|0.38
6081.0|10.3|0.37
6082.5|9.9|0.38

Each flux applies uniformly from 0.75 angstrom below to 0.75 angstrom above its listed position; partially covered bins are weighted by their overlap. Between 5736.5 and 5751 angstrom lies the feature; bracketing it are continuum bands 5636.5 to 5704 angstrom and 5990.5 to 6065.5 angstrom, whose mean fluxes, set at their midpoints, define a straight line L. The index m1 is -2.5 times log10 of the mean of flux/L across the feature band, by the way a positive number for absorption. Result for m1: 0.046 mag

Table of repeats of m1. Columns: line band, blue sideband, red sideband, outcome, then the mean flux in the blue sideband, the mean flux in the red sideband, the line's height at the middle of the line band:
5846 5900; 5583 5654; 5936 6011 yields 0.048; 10.9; 9.99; 10.2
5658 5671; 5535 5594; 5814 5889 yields 0.033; 11.3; 9.97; 10.9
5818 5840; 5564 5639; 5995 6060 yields 0.050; 11.1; 10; 10.5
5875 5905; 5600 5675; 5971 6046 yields 0.076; 10.8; 10.1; 10.3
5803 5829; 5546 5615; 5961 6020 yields 0.090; 11.2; 10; 10.5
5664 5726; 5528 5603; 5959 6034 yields 0.060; 11.3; 10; 10.9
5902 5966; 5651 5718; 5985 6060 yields 0.029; 10.4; 10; 10.1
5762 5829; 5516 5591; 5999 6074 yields 0.102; 11.4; 10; 10.7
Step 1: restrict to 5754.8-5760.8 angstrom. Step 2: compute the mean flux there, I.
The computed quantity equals 9.89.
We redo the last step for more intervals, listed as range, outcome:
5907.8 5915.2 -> 9.67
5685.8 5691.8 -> 10.5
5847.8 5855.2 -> 10.3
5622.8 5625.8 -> 11.3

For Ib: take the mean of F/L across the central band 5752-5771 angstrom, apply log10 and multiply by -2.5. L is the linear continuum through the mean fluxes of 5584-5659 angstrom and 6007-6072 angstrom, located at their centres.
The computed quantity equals 0.067 mag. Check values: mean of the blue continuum 10.8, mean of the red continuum 10.1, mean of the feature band 9.95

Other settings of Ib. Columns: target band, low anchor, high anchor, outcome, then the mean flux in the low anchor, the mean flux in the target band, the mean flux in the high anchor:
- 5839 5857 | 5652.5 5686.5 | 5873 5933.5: -0.04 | 10.5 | 10.2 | 9.68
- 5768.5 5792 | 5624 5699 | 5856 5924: 0.04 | 10.6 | 9.78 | 9.74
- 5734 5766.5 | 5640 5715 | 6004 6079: 0.05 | 10.5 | 9.96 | 10.1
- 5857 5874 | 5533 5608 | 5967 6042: 0.06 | 11.3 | 9.89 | 10.1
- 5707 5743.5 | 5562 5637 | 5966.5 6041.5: 0.07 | 11.1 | 10.1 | 10.1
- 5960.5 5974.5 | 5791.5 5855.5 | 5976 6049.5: 0.01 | 9.95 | 9.98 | 10.1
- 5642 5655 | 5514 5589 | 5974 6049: 0.06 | 11.5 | 10.6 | 10.1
